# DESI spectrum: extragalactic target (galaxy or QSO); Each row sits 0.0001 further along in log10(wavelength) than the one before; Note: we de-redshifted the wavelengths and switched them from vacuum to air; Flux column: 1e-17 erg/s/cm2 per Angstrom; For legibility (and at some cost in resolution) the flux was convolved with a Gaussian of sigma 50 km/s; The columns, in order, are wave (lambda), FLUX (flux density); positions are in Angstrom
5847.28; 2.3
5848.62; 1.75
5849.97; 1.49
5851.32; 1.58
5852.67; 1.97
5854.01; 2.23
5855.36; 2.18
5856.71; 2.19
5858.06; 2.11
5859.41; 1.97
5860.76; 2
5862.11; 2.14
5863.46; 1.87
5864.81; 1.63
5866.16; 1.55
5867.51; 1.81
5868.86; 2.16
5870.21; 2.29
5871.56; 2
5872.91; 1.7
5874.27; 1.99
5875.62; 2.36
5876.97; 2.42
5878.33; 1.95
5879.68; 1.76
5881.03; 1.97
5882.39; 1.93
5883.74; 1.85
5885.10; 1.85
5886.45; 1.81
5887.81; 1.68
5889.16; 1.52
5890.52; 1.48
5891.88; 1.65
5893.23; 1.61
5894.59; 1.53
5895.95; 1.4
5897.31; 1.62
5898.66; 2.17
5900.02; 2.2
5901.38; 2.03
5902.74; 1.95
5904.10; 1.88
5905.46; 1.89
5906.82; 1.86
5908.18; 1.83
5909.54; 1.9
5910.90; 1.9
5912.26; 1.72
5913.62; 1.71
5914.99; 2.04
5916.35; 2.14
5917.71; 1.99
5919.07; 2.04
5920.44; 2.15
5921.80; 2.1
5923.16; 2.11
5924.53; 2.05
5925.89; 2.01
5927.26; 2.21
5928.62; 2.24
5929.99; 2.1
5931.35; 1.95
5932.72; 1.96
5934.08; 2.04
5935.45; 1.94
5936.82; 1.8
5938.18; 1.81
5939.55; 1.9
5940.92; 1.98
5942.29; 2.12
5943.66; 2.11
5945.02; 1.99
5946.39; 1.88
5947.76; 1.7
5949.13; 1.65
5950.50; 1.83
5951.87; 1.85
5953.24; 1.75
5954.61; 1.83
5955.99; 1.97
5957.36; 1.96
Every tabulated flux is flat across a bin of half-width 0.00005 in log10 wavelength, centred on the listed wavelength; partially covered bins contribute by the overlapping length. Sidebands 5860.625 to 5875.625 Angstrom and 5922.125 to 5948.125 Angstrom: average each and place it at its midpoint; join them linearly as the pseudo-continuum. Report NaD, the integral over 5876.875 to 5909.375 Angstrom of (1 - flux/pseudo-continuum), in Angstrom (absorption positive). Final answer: 2.4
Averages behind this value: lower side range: 1.94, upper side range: 2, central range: 1.82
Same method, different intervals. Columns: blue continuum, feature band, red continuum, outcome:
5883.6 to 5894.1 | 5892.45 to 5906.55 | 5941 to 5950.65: -0.9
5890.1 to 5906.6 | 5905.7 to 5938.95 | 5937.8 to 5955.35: -2.7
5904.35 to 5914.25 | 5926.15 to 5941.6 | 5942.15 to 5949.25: -0.9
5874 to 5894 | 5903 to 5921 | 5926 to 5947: 0.1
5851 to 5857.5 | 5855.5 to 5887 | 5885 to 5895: -2.1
